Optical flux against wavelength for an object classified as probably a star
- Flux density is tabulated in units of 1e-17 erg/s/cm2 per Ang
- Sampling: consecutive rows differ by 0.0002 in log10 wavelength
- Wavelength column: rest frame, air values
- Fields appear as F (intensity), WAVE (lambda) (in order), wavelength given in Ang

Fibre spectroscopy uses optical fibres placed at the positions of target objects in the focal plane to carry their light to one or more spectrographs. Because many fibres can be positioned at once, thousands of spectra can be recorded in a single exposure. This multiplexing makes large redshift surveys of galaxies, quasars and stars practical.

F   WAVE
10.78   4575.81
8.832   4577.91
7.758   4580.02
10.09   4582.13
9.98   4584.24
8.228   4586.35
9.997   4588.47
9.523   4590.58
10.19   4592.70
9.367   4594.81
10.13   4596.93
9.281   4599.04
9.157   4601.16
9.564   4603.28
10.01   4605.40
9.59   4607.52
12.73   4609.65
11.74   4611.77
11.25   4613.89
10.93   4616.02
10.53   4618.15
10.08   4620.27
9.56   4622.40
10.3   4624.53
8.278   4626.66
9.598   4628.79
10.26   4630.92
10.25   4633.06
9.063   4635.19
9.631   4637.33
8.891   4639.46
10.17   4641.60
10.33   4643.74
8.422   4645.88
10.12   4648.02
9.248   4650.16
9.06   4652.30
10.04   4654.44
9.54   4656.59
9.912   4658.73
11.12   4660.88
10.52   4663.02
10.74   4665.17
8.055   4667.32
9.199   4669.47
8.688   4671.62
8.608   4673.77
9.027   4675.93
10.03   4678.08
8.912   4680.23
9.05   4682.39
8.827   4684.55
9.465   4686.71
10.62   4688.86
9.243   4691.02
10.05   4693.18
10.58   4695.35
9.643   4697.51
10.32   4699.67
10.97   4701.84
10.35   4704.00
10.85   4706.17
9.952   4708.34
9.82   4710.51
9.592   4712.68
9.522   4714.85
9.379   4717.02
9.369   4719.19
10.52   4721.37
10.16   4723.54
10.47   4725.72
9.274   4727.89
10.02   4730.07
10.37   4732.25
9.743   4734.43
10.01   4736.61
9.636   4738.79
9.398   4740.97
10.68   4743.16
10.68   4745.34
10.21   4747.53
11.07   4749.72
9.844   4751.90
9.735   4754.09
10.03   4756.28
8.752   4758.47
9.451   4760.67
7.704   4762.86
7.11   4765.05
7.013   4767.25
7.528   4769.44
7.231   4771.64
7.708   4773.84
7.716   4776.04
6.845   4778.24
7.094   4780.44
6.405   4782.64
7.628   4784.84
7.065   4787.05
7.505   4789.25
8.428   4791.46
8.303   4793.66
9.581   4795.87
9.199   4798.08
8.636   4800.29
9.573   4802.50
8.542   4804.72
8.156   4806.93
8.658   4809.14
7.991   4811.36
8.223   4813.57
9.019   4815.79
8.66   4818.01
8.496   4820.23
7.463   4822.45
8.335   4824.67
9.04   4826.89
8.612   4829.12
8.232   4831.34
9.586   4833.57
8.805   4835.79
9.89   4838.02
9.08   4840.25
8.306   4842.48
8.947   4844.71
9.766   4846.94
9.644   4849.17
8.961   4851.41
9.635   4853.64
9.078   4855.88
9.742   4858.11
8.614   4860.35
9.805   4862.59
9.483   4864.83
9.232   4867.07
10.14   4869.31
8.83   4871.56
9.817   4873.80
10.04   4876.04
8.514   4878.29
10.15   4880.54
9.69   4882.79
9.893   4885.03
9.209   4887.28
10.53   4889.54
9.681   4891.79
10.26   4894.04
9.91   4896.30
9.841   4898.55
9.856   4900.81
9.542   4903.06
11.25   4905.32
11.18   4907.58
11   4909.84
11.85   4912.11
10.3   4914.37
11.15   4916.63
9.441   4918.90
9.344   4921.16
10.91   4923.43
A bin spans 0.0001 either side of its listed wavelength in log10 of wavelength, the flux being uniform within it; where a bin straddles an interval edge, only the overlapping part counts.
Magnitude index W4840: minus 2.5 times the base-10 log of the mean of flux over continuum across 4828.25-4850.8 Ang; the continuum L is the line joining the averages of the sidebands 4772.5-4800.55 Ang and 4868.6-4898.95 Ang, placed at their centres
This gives -0.026 mag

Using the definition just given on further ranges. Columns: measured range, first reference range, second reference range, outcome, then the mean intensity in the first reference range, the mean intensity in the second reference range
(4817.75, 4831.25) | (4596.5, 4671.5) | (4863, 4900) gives 0.161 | 9.9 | 9.7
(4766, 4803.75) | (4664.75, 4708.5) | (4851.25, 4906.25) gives 0.226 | 9.65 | 9.68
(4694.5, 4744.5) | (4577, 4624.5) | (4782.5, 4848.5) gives -0.095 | 9.94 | 8.58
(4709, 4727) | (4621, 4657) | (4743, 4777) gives -0.086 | 9.58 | 8.86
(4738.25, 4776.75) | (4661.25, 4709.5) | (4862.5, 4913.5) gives 0.099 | 9.74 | 9.99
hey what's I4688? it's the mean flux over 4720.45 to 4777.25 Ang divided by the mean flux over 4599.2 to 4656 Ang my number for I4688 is 0.94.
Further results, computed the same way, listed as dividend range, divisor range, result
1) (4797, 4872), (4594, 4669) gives 0.90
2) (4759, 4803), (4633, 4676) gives 0.82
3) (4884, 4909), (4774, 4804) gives 1.26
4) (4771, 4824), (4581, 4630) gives 0.81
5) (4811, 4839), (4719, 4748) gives 0.86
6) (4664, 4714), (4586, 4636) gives 0.97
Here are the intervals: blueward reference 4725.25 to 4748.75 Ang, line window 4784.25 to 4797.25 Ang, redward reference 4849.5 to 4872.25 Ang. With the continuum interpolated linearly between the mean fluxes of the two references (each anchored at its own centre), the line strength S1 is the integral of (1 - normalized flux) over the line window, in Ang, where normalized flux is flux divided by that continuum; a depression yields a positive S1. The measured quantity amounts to 2.2 Ang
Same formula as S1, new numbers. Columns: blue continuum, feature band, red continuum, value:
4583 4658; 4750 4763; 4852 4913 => 0.50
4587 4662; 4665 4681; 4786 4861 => 0.95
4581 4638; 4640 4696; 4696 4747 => 2.36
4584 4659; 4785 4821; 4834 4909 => 4.49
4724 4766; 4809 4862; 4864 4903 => 4.52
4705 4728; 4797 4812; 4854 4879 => 1.44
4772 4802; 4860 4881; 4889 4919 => 0.51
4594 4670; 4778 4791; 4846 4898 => 3.40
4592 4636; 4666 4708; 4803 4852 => 0.05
